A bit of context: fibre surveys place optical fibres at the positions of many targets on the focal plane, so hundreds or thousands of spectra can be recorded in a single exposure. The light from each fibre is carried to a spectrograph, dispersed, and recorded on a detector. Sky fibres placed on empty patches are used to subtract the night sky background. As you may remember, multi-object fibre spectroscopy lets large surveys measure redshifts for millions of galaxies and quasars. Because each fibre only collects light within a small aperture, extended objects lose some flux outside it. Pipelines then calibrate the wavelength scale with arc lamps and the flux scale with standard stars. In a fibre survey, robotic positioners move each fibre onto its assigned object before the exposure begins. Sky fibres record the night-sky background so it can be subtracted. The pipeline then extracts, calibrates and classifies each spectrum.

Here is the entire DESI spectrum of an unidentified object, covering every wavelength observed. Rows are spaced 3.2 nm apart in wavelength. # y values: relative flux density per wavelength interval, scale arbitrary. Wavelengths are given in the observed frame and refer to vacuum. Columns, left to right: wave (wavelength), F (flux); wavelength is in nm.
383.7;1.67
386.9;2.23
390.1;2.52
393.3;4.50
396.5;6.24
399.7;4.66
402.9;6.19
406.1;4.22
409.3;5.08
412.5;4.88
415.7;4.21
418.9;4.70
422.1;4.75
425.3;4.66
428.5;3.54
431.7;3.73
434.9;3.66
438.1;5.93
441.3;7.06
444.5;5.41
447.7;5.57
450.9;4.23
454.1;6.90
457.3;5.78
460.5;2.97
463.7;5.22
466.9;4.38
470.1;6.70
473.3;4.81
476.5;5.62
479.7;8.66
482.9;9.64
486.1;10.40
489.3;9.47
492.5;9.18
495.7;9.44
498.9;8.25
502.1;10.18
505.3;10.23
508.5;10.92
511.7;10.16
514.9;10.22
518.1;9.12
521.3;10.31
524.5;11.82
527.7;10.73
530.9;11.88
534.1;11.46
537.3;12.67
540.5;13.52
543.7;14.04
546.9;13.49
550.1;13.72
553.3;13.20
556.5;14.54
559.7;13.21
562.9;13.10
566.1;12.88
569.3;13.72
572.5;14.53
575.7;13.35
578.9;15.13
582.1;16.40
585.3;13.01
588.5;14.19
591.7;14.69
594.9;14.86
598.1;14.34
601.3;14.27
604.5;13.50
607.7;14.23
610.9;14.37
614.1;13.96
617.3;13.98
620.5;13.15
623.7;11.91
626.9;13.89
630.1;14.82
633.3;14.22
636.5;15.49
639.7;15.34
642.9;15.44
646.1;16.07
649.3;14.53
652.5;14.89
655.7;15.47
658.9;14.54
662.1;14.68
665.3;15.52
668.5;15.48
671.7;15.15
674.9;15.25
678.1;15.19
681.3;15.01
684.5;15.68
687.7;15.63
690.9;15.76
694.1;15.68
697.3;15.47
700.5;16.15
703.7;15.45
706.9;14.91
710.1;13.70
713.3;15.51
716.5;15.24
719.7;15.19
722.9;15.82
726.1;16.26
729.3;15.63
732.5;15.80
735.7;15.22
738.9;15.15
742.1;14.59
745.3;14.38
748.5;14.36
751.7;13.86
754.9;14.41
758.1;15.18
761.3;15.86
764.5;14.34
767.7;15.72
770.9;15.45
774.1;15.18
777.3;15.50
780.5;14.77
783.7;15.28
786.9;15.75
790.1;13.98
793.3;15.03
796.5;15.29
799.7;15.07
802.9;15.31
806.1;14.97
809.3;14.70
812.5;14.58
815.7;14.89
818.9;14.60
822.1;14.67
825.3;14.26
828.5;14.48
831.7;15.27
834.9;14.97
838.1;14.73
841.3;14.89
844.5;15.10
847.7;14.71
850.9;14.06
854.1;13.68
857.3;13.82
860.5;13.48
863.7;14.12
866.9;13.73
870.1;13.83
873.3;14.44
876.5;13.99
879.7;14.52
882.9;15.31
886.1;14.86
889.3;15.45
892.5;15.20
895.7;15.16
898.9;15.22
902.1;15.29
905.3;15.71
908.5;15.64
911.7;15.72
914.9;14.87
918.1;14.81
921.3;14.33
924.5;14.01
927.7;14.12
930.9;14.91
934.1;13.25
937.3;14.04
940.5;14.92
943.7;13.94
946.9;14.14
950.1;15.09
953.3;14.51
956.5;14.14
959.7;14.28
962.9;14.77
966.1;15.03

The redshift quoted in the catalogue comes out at 0.20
